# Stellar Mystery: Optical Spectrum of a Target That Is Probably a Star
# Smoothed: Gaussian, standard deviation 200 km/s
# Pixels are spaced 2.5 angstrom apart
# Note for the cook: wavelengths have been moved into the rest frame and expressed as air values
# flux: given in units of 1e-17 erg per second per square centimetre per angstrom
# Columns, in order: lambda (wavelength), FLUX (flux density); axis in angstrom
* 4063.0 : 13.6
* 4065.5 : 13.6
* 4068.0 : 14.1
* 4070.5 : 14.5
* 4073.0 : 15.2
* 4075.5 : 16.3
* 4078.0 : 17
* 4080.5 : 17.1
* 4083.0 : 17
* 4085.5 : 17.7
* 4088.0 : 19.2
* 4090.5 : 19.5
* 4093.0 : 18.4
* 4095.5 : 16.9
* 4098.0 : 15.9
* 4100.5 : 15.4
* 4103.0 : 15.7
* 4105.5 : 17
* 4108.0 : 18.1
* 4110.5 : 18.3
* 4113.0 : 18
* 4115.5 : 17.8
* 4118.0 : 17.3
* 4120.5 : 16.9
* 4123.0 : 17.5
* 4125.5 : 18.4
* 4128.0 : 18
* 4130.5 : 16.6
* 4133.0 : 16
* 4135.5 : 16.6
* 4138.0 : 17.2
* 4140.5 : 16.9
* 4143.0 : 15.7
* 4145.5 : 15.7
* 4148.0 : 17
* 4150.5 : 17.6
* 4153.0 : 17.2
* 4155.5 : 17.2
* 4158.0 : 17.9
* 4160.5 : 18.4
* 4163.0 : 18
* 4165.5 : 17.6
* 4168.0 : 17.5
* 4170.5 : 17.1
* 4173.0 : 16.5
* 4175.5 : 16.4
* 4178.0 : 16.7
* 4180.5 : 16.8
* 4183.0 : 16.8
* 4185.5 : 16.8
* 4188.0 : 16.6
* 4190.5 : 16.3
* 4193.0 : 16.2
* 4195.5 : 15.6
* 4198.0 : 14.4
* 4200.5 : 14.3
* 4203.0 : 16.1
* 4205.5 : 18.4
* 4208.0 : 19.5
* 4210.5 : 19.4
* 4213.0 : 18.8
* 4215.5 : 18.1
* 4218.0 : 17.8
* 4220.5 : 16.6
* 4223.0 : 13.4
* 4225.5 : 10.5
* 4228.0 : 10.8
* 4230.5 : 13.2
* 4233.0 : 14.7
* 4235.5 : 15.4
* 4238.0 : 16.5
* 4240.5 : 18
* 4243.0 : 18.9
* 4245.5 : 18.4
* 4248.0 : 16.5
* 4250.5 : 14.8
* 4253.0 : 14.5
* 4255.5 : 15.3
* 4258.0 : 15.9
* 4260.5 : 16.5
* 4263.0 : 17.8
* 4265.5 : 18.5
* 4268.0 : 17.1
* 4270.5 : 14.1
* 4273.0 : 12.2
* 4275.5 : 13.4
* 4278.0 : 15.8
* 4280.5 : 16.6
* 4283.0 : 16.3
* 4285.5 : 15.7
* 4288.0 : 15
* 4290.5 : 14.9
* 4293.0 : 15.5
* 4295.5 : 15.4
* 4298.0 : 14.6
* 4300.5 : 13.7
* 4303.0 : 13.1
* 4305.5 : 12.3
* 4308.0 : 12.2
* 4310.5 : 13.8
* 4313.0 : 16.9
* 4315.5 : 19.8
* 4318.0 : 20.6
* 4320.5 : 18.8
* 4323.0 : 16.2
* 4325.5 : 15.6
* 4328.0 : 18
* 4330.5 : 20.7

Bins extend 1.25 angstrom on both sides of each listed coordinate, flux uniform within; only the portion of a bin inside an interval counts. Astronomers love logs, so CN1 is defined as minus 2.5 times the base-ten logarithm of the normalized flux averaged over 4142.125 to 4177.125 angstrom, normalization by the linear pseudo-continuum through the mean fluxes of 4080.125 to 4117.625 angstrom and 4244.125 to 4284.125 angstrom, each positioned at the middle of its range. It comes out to -0.02 mag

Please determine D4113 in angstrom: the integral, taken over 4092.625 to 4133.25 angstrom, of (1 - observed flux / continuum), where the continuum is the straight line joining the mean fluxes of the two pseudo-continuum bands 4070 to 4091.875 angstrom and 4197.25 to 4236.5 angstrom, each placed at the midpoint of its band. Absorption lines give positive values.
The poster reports -0.91 angstrom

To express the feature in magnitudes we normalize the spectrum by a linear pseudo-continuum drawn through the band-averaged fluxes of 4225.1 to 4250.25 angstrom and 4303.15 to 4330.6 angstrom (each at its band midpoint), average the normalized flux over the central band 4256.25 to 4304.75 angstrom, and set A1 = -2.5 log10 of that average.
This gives 0.05 mag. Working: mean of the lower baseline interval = 15.4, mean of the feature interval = 15.3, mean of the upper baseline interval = 16.5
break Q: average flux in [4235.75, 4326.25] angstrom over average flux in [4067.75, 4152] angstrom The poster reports 0.9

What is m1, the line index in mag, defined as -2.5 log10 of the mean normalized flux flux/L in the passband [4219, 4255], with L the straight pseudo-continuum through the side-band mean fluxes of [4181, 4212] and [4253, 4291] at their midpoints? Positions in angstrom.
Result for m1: 0.07 mag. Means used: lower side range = 16.7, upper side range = 15.7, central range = 15.2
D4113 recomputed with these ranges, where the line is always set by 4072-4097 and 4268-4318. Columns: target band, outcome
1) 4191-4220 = -2.0 angstrom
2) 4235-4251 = -1.5 angstrom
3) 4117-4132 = -0.4 angstrom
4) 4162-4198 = -0.8 angstrom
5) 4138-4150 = 0.2 angstrom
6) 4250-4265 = -0.6 angstrom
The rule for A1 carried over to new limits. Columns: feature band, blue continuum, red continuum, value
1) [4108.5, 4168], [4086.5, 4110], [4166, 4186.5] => -0.01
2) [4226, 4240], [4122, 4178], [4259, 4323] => 0.15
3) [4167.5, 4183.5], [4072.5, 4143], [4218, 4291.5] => -0.03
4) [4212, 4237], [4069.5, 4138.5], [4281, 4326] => 0.09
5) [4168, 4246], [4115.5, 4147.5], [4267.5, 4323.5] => -0.01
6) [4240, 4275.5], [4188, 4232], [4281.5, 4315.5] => -0.06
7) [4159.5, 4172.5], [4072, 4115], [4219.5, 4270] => -0.07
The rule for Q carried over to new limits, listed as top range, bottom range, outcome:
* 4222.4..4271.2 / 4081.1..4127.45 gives 0.89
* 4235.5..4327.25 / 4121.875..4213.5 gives 0.93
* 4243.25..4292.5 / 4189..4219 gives 0.93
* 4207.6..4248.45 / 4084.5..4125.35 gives 0.93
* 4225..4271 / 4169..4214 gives 0.94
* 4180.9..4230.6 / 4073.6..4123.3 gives 0.93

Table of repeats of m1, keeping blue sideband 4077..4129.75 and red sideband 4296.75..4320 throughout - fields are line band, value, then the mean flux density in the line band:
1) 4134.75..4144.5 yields 0.03 mag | 16.6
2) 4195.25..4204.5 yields 0.09 mag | 15.1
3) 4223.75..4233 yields 0.32 mag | 12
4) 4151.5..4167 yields -0.05 mag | 17.7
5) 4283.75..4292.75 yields 0.02 mag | 15.3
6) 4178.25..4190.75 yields 0.00 mag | 16.7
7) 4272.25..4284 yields 0.05 mag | 14.9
